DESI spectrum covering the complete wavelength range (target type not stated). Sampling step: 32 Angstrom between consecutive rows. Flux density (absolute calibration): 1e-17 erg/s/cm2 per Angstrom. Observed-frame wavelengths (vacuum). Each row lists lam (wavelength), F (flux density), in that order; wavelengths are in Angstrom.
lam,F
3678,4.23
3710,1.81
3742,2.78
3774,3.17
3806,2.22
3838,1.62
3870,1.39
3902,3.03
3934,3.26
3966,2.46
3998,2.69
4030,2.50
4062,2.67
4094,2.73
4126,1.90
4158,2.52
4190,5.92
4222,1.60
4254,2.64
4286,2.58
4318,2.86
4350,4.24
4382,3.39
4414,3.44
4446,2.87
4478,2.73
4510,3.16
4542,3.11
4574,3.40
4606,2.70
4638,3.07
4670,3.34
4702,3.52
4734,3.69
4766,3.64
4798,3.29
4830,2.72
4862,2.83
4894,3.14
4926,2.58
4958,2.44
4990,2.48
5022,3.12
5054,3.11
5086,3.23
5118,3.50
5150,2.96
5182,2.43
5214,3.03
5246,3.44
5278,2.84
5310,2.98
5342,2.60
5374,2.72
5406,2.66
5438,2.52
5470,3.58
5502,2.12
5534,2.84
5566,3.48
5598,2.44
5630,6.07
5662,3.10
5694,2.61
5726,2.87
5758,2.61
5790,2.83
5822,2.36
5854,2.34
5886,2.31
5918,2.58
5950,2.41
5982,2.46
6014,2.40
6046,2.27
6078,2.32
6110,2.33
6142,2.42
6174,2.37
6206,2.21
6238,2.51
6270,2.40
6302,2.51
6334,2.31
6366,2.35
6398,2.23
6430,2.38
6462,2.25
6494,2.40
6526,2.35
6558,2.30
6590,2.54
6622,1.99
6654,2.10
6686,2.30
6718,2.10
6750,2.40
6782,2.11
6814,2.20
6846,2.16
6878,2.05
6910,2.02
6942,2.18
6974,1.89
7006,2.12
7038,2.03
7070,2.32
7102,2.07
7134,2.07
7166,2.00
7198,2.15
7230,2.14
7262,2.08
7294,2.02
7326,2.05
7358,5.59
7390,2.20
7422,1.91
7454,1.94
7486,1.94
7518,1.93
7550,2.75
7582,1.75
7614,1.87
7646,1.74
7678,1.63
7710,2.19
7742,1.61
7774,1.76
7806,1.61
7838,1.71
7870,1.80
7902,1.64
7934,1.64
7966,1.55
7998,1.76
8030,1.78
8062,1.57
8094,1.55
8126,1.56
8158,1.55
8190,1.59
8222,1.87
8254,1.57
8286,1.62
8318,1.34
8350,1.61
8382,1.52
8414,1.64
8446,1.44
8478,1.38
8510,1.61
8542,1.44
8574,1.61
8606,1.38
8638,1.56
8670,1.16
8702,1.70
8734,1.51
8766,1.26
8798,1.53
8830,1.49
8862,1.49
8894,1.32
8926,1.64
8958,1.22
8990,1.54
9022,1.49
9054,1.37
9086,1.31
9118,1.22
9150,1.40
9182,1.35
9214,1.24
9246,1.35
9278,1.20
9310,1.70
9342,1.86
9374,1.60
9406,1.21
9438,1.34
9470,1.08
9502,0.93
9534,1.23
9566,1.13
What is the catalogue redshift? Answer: 0.122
